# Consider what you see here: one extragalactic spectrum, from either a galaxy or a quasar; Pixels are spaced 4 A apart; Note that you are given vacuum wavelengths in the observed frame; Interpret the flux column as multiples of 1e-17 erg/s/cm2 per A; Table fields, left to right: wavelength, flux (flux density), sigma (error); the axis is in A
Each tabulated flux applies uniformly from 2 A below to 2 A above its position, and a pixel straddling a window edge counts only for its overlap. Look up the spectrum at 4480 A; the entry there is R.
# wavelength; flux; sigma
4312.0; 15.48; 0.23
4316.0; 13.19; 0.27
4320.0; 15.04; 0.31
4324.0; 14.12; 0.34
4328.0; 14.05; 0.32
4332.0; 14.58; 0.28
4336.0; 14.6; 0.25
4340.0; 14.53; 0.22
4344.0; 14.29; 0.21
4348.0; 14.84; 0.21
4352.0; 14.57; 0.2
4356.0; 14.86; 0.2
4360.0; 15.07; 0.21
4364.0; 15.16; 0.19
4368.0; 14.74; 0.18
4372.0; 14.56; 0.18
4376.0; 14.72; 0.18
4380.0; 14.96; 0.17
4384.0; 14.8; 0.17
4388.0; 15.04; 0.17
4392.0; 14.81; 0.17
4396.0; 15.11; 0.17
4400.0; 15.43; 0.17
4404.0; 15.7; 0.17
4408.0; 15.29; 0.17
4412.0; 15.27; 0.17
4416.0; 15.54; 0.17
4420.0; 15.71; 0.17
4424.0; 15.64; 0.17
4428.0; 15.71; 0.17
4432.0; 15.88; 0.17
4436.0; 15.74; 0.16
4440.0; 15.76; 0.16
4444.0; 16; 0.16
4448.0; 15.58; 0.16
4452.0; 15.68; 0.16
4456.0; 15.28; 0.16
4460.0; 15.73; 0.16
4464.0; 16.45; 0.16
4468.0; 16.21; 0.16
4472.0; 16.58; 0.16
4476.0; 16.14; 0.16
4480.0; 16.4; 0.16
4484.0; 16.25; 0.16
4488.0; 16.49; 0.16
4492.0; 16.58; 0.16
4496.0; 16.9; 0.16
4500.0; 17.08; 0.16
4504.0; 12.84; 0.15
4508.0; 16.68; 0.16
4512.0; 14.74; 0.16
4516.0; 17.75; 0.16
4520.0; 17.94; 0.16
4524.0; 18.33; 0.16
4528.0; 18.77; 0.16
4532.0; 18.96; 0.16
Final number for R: 16.4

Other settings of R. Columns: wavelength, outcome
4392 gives 14.81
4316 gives 13.19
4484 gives 16.25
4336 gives 14.6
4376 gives 14.72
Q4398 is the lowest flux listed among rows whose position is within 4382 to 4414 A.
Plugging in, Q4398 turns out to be 14.8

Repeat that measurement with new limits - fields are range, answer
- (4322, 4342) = 14.05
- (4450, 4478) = 15.28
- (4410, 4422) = 15.27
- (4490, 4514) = 12.84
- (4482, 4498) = 16.25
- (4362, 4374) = 14.56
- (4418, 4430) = 15.64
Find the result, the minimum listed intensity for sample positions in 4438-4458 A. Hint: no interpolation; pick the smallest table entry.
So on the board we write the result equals 15.28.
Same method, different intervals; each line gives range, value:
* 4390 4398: 14.81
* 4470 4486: 16.14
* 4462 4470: 16.21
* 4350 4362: 14.57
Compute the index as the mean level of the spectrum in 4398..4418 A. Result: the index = 15.4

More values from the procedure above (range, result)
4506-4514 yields 15.7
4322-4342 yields 14.4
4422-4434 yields 15.7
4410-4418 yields 15.4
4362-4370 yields 14.9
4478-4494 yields 16.4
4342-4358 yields 14.6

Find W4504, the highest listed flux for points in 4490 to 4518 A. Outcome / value 17.75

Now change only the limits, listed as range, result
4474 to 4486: 16.4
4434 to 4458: 16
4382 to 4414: 15.7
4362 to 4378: 15.16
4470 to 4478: 16.58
